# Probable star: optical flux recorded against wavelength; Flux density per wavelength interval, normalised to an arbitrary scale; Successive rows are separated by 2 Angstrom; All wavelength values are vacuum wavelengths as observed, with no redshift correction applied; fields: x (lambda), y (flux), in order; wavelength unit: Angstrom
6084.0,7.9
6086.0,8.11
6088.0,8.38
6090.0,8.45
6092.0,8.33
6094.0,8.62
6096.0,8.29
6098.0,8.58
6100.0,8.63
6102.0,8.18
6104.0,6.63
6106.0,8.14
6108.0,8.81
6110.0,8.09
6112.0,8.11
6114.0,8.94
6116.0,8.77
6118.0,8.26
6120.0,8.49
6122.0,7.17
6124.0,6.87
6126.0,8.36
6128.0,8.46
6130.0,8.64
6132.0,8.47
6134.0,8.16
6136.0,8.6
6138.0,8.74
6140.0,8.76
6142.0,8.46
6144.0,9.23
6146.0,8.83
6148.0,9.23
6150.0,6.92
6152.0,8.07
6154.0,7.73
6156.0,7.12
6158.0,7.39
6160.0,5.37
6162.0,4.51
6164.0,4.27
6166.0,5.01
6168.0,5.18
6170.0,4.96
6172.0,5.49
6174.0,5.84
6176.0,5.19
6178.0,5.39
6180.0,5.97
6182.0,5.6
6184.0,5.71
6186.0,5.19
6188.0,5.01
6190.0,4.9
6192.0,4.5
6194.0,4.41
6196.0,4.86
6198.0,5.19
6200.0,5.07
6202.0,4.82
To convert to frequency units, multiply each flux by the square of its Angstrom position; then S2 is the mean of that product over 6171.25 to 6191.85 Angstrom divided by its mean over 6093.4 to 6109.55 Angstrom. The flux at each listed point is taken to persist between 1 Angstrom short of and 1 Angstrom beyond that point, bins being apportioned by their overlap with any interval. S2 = 0.67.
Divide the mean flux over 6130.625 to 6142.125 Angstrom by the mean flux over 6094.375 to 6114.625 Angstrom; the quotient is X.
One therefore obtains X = 1.0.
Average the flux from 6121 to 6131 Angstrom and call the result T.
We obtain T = 7.9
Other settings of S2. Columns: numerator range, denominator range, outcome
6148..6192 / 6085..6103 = 0.71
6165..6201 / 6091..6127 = 0.65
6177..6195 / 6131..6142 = 0.62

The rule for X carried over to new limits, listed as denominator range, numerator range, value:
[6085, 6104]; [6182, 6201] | 0.60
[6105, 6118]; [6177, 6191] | 0.64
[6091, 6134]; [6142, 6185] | 0.78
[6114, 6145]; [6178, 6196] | 0.62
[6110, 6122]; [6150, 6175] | 0.71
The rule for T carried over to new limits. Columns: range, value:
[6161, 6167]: 4.6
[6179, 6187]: 5.62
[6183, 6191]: 5.2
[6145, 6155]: 8.16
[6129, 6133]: 8.55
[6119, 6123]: 7.83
